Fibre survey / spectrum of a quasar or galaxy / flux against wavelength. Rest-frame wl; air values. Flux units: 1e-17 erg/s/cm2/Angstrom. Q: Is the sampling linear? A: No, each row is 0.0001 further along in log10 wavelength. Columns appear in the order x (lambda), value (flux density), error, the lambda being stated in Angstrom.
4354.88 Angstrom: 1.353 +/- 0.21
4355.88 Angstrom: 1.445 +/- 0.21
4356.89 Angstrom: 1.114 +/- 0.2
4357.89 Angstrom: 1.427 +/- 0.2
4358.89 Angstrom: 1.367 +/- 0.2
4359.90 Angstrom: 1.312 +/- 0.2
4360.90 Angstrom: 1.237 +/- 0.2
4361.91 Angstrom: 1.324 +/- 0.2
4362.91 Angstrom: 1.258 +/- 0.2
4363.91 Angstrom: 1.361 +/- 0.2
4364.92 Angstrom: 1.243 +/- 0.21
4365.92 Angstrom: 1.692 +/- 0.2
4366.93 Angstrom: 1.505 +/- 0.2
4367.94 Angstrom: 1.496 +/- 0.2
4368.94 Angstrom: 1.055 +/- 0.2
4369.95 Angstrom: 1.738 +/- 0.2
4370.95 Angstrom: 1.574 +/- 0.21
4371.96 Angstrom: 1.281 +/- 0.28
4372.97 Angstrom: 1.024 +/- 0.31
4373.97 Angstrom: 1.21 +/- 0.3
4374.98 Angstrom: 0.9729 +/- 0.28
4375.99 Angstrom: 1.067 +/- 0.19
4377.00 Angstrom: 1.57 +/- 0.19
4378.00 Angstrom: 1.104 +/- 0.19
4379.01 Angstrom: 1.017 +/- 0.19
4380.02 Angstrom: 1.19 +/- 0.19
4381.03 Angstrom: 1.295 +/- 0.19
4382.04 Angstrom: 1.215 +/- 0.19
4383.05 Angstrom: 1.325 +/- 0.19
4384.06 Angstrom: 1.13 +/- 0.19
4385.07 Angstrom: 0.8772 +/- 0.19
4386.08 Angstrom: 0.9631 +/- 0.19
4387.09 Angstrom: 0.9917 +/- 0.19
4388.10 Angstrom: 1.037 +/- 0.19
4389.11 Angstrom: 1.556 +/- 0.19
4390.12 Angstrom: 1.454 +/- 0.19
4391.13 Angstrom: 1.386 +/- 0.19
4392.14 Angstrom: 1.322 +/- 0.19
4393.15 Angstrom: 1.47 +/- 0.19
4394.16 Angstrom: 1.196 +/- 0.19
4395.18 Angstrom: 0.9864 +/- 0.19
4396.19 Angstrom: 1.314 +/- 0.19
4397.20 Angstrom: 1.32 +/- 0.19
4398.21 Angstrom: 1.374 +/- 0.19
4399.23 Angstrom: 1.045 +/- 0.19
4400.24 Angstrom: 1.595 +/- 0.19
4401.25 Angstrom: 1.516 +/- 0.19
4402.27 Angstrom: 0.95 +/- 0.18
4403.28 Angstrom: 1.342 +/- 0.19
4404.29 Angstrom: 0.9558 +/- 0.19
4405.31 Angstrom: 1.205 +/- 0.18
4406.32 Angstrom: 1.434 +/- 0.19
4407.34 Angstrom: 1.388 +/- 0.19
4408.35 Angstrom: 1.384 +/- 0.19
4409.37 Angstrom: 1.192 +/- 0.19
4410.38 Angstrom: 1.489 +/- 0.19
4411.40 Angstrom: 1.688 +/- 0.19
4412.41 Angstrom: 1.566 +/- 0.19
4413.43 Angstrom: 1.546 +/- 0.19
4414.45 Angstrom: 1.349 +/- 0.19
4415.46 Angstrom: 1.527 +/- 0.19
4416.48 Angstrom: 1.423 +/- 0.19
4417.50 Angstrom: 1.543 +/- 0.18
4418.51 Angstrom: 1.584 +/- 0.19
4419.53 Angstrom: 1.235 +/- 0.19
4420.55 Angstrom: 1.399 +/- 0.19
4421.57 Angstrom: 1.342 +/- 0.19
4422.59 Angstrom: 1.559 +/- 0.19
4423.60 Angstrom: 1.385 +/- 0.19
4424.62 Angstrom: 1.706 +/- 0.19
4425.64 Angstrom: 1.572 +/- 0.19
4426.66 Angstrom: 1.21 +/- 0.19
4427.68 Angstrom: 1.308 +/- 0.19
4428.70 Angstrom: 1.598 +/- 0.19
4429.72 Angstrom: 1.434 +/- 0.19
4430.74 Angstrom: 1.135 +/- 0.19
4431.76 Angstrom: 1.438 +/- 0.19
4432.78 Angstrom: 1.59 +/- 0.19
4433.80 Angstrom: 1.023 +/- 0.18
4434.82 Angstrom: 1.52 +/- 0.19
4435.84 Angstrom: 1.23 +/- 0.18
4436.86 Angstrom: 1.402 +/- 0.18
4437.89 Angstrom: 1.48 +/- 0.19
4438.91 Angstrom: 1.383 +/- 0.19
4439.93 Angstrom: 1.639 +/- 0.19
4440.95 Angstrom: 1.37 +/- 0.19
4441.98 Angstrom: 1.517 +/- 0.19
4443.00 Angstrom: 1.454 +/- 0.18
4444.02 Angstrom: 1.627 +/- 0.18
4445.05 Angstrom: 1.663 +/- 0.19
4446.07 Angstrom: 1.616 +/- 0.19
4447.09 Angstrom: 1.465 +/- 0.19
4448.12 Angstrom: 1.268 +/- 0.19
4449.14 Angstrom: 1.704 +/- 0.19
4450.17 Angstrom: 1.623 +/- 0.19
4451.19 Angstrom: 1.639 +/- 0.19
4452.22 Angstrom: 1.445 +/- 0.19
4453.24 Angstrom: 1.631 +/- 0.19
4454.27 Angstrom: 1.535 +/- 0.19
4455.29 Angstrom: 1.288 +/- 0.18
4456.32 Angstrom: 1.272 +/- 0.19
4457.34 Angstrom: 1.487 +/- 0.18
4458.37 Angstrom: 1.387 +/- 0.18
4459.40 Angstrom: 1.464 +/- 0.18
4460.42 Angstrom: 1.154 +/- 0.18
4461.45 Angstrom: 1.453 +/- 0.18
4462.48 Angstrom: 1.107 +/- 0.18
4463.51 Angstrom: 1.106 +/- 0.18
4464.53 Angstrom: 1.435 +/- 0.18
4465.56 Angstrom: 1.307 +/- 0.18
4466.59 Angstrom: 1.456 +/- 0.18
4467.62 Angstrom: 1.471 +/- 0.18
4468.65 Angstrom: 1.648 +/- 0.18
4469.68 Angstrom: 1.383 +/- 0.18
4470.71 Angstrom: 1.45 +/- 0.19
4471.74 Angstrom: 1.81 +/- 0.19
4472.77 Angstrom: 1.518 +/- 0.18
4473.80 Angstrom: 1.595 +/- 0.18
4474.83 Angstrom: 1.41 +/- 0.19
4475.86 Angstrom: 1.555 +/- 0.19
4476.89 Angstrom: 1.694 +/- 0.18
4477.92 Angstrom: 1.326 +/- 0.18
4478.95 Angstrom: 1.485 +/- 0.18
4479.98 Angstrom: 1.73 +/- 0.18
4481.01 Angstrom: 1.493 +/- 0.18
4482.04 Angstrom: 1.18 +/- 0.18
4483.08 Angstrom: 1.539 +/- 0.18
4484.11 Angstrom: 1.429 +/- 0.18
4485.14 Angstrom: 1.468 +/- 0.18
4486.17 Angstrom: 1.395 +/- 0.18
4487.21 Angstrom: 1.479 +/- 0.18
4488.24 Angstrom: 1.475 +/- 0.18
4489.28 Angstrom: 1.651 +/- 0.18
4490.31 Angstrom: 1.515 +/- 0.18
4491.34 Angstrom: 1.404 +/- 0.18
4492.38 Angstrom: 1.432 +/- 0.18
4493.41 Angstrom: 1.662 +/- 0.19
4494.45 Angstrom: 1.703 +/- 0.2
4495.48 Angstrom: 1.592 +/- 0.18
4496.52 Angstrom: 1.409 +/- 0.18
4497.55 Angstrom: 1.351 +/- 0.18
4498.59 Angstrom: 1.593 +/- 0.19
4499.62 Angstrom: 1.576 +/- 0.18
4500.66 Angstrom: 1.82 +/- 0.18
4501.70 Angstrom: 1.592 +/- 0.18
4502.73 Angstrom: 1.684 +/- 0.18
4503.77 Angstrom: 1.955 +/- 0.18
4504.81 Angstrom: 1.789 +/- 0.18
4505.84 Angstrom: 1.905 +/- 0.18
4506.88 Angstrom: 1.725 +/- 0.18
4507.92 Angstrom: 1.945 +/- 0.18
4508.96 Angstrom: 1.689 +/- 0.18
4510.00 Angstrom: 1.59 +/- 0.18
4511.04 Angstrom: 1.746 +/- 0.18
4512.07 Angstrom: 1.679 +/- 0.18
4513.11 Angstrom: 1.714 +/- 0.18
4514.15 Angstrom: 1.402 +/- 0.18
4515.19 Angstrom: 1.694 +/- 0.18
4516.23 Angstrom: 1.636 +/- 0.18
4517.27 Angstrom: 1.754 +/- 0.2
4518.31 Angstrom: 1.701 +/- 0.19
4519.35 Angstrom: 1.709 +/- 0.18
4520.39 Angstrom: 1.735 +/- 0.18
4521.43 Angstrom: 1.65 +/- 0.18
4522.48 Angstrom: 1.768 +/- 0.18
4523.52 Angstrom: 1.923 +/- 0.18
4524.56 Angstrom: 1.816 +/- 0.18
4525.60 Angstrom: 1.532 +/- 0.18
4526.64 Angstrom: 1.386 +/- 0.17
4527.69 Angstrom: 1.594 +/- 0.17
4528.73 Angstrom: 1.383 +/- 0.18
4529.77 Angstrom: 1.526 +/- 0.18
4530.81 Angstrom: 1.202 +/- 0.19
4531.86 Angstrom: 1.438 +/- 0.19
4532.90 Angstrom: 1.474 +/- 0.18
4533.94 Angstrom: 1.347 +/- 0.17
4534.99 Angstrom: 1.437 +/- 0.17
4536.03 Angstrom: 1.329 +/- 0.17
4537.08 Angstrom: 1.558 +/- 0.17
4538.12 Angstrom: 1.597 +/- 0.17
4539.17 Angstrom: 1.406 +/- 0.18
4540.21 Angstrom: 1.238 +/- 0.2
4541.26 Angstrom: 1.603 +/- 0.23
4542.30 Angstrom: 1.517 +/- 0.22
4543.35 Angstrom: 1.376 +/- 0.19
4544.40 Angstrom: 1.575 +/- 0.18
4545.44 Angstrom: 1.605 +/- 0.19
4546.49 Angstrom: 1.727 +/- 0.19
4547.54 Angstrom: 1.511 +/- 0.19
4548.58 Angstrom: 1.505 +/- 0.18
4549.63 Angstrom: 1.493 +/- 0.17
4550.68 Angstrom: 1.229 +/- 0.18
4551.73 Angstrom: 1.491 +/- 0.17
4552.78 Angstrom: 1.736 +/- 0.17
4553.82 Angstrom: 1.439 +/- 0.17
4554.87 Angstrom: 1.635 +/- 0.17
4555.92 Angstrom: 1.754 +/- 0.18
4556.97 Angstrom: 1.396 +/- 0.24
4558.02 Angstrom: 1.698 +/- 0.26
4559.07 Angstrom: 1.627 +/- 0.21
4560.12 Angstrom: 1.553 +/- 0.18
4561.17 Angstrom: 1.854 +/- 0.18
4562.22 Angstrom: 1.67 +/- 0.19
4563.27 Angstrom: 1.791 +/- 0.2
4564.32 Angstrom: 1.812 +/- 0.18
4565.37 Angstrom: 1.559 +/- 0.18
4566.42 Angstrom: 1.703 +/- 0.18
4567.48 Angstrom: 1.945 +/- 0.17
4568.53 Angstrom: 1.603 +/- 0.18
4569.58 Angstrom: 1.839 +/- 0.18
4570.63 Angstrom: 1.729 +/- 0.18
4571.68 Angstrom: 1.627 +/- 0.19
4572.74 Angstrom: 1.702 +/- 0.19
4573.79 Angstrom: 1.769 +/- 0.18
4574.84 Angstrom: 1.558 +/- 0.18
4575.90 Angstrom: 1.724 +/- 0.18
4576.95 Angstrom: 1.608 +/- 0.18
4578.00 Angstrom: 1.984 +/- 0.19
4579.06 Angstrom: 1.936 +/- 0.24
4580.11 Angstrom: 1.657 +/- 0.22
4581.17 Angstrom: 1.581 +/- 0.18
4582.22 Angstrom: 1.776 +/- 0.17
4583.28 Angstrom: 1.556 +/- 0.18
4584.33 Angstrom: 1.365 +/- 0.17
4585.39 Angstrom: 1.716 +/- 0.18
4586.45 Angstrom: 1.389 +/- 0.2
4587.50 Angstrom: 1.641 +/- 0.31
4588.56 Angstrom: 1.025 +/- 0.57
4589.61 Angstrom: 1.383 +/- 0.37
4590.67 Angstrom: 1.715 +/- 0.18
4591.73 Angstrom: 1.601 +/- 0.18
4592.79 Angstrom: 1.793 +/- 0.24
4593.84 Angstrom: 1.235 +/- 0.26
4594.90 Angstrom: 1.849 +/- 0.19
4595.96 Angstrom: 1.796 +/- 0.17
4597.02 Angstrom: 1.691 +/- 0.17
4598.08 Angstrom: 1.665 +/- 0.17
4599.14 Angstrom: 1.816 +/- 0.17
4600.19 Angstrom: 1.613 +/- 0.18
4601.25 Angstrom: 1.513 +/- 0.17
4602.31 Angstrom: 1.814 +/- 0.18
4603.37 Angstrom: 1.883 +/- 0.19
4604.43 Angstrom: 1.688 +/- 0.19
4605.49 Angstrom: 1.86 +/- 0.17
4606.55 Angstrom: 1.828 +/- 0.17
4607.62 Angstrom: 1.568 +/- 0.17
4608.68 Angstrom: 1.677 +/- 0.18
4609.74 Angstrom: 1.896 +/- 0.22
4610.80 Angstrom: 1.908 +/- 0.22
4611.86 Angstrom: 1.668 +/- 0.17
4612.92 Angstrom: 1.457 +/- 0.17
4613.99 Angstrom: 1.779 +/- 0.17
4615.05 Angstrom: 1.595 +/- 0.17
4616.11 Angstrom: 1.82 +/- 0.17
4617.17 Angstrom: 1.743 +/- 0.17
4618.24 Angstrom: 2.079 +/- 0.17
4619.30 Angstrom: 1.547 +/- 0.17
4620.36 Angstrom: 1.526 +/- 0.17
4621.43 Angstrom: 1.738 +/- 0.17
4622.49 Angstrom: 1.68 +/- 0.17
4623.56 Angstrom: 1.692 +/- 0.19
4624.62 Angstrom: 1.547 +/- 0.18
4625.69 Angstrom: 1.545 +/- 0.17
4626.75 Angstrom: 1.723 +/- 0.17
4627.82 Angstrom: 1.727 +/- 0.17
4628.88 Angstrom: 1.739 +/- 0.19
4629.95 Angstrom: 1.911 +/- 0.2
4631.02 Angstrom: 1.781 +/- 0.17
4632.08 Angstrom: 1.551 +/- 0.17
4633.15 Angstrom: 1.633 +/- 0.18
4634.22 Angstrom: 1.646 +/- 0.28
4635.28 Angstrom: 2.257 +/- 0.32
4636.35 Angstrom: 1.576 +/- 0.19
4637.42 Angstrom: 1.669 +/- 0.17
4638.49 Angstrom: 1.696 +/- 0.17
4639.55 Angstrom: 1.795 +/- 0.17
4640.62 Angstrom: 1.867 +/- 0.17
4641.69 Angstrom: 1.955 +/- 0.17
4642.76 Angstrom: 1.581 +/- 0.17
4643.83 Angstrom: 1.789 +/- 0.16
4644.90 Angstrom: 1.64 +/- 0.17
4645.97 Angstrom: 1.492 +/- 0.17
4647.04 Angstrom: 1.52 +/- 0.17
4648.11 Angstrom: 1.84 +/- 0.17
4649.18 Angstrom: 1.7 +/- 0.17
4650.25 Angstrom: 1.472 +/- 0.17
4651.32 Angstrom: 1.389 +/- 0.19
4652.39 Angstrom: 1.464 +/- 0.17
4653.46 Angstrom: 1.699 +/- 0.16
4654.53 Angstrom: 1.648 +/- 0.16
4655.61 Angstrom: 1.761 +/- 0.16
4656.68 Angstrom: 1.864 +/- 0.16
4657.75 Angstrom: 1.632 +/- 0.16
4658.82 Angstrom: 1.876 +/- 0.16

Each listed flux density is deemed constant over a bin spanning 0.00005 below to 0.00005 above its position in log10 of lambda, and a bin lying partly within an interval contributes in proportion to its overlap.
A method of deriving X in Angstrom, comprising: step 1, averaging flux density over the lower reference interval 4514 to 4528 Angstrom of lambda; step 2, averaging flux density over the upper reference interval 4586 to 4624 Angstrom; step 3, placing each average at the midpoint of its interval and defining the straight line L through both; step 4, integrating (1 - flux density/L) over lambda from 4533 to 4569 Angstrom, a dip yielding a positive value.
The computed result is 2.2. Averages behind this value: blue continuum 1.67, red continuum 1.67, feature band 1.57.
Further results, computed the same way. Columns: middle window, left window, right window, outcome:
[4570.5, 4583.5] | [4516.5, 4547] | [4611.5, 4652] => -0.8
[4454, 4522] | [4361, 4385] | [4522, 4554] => -4.9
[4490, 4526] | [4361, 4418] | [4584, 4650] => -4.0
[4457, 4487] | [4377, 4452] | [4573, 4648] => 0.3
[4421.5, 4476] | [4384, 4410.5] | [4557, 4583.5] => -2.4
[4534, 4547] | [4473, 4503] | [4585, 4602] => 0.6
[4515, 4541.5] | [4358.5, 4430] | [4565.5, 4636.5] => 0.1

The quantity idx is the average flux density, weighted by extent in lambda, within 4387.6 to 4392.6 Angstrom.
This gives 1.35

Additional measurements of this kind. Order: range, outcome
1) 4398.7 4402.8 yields 1.28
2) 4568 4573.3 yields 1.7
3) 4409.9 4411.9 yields 1.59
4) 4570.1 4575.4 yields 1.68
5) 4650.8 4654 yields 1.52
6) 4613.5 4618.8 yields 1.8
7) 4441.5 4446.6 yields 1.58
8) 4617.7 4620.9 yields 1.71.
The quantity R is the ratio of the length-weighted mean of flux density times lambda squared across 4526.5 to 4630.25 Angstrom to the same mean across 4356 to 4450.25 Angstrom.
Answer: 1.30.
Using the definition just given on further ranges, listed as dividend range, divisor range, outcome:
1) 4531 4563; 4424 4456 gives 1.09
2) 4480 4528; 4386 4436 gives 1.24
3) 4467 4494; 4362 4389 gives 1.27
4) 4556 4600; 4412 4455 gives 1.20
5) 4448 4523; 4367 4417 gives 1.25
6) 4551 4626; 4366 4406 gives 1.46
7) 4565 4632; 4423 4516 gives 1.18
